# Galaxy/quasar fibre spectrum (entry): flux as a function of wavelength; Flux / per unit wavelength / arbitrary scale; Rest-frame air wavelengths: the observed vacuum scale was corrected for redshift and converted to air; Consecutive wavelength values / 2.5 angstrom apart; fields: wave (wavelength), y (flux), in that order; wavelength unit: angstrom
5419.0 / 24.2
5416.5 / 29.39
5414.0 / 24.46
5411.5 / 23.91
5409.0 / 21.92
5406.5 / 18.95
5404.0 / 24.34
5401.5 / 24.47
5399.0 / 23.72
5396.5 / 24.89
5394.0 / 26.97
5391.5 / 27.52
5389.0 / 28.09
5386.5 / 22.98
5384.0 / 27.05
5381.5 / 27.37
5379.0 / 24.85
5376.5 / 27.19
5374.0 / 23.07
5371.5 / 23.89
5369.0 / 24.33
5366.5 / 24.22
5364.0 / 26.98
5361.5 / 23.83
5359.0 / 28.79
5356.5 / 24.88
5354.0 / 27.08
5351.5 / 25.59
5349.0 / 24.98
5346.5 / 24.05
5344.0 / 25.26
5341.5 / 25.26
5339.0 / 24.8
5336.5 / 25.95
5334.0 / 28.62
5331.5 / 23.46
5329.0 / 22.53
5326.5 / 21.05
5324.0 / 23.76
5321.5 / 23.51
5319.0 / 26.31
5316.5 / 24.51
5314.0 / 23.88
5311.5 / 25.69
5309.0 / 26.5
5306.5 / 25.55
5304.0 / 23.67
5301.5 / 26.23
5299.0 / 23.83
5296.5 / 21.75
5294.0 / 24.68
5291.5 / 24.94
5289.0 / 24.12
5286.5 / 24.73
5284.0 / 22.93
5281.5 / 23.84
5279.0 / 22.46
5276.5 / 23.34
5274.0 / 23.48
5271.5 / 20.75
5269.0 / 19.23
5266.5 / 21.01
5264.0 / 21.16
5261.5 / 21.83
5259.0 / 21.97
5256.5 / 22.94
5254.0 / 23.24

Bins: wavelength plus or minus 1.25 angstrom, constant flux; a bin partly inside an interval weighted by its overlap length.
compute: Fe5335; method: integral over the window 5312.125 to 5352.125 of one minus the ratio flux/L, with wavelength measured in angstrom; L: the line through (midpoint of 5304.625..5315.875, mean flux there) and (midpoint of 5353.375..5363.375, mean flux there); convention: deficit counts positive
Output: 1.66 angstrom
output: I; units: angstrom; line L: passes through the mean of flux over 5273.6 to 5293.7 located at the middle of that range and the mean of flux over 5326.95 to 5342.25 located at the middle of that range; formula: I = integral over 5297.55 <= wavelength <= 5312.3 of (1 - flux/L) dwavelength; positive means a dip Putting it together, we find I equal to -0.6 angstrom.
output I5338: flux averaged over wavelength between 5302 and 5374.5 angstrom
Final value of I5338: 24.9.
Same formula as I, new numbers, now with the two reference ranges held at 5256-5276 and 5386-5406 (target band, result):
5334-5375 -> -2.2 angstrom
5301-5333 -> -1.9 angstrom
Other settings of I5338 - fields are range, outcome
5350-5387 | 25.5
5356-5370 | 25.6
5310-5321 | 25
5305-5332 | 24.3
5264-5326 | 23.7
